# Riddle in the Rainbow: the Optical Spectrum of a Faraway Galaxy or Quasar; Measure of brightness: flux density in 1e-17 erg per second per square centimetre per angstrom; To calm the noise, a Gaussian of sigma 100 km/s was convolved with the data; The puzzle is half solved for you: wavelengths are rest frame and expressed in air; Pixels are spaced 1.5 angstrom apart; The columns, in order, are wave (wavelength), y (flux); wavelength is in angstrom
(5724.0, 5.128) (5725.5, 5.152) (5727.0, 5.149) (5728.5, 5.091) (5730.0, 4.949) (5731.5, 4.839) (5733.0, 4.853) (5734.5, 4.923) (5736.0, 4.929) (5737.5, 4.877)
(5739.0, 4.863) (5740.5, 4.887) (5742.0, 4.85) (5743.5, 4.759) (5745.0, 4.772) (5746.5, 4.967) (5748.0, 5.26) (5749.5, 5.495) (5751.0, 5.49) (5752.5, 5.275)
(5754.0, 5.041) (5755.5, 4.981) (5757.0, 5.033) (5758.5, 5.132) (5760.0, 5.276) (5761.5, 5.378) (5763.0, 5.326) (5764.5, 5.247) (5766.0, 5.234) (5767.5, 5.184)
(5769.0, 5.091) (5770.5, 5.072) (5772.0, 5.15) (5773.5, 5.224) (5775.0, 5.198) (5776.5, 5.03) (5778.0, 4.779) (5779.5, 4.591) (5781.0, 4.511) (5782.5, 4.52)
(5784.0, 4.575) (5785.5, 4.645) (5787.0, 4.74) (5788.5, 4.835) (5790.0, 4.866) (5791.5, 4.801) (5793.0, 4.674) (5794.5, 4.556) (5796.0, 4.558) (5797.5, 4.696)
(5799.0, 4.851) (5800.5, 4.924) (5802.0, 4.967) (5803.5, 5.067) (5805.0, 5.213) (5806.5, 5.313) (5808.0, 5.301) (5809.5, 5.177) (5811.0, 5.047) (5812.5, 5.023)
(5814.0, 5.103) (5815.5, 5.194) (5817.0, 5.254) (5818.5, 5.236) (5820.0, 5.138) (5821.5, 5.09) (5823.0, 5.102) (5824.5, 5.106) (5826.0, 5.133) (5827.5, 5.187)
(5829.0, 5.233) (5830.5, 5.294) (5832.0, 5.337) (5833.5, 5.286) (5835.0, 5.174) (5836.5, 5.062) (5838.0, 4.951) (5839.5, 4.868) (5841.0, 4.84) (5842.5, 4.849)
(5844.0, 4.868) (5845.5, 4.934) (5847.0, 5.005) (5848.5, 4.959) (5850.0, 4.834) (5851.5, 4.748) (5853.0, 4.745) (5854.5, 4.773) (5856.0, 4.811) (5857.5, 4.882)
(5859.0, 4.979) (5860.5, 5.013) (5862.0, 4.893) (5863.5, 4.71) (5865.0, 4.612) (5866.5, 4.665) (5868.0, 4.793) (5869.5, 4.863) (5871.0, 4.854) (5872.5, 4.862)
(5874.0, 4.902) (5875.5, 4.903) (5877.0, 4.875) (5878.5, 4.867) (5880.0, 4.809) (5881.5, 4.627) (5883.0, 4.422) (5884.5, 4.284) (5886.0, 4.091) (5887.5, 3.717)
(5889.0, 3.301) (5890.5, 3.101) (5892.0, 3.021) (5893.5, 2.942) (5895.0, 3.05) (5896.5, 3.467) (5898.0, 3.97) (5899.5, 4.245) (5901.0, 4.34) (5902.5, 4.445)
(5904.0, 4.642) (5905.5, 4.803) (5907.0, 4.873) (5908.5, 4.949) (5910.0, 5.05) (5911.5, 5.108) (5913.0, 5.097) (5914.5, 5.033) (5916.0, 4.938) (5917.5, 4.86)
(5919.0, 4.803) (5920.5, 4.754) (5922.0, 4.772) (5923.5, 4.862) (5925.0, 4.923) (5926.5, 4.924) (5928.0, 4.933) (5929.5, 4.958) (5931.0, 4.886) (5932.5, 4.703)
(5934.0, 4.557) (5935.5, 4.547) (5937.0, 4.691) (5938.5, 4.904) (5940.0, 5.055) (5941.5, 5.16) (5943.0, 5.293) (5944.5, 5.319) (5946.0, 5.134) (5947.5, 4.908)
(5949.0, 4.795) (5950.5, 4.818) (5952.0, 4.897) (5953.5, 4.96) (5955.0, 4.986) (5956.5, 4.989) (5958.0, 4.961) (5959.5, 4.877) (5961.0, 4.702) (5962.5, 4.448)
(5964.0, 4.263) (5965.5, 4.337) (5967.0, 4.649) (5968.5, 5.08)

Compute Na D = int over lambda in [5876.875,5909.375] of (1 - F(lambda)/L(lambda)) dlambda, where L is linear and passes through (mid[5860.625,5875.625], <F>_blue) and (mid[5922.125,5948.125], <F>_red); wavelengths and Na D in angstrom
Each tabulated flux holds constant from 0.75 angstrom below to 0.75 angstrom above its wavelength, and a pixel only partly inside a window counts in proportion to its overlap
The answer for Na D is 4.9 angstrom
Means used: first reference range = 4.81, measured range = 4.12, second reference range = 4.92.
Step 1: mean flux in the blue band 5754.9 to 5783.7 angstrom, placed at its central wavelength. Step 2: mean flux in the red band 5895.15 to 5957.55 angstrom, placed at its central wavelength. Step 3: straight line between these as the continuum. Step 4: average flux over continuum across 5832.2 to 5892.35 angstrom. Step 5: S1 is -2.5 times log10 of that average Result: 0.05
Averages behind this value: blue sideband 5.04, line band 4.69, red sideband 4.8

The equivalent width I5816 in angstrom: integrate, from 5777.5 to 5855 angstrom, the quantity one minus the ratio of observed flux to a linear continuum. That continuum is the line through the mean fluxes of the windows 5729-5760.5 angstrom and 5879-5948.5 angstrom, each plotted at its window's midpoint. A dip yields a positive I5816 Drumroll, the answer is -2.2 angstrom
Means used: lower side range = 5.02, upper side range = 4.55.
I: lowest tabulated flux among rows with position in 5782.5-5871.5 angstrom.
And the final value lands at 4.52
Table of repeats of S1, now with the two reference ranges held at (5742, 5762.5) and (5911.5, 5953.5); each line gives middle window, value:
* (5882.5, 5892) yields 0.308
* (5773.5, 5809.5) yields 0.051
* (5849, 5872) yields 0.041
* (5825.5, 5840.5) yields -0.024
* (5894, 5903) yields 0.266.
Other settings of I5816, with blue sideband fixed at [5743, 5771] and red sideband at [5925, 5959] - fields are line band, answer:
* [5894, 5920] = 2.17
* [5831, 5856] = 0.50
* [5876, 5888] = 1.24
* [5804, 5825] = -0.31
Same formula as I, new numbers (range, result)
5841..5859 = 4.745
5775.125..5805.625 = 4.511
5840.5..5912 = 2.942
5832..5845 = 4.84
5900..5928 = 4.34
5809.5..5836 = 5.023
